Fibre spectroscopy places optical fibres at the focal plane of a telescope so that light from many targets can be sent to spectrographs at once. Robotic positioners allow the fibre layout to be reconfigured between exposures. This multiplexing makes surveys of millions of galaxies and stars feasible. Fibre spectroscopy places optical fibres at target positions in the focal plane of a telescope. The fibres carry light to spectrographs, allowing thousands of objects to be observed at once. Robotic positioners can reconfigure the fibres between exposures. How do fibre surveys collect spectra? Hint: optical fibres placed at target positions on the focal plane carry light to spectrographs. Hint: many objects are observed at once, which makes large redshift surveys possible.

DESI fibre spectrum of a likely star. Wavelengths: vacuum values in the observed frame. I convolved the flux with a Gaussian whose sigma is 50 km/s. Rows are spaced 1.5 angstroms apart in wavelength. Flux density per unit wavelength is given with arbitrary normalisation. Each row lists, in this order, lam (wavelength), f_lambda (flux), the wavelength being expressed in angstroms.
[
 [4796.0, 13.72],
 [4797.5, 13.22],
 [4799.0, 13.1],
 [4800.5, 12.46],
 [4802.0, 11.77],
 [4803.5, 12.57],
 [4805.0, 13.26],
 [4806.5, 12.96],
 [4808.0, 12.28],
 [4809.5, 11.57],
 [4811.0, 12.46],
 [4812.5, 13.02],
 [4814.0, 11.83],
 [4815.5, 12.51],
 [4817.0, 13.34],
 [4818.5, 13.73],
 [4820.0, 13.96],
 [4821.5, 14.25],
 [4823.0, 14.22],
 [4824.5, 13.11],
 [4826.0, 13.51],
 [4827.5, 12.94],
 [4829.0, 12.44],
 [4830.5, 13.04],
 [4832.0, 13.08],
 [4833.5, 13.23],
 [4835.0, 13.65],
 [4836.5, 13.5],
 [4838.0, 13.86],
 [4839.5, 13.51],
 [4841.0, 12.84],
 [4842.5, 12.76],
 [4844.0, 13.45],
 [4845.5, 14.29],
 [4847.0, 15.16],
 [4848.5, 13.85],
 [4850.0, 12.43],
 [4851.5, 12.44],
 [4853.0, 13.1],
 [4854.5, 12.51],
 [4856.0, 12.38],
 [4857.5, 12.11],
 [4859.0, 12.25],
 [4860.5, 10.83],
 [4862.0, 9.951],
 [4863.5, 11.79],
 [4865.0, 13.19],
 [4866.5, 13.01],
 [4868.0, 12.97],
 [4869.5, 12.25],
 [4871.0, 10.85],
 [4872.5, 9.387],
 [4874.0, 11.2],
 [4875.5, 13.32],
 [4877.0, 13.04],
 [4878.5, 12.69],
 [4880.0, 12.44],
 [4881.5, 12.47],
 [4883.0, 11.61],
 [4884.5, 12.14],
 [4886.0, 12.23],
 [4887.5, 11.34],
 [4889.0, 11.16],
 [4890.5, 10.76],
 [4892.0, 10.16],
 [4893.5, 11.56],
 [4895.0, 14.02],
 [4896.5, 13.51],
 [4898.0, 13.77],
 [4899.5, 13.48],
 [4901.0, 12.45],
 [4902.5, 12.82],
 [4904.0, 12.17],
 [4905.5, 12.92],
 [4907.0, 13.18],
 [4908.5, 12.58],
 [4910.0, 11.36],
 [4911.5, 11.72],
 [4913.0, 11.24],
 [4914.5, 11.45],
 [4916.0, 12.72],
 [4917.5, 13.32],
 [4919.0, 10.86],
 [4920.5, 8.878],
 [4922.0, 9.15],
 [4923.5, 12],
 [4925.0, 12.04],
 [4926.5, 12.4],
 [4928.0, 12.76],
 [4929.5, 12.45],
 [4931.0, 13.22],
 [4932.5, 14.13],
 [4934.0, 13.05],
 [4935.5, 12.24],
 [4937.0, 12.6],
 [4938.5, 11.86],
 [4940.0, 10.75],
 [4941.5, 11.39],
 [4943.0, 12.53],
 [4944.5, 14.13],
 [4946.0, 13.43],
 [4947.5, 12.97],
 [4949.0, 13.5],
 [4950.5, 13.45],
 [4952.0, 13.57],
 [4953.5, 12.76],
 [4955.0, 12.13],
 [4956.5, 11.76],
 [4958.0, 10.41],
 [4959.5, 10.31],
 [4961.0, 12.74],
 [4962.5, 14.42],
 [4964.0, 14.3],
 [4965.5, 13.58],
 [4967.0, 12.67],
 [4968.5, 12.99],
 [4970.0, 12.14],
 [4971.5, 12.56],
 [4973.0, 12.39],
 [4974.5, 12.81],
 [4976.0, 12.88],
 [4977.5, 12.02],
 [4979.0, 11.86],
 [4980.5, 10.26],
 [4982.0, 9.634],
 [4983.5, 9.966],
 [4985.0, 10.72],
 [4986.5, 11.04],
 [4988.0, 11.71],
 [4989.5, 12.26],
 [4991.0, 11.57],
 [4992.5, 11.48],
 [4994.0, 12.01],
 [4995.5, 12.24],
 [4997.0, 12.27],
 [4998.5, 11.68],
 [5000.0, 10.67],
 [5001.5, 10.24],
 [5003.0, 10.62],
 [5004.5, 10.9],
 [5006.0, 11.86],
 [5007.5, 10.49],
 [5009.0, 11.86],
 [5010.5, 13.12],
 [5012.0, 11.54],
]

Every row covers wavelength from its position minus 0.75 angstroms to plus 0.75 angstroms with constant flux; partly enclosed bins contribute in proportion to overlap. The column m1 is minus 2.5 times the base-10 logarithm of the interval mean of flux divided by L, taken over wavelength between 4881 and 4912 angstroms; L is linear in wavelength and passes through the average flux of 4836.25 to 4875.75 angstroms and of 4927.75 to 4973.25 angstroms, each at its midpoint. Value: 0.03 mag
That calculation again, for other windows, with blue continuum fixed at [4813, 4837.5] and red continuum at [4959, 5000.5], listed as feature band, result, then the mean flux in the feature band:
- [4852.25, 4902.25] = 0.06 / 12.1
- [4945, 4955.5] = -0.08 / 13.2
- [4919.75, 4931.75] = 0.07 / 11.6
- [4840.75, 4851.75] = -0.03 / 13.5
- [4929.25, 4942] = -0.01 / 12.4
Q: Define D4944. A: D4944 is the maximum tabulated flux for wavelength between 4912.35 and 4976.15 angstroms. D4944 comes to 14.42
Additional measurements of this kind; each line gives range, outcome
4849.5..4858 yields 13.1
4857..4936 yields 14.13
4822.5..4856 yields 15.16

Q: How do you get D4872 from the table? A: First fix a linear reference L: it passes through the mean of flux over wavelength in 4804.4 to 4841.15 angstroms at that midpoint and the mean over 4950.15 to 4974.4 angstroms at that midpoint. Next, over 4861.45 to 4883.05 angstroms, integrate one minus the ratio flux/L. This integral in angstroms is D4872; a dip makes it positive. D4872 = 1.5 angstroms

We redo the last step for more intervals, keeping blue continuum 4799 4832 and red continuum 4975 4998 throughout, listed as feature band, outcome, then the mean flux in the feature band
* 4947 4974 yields -2.3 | 12.7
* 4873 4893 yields 0.8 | 11.9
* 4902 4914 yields -0.1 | 12.2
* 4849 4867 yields 0.6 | 12.2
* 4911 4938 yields 0.0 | 12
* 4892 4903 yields -0.6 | 12.9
